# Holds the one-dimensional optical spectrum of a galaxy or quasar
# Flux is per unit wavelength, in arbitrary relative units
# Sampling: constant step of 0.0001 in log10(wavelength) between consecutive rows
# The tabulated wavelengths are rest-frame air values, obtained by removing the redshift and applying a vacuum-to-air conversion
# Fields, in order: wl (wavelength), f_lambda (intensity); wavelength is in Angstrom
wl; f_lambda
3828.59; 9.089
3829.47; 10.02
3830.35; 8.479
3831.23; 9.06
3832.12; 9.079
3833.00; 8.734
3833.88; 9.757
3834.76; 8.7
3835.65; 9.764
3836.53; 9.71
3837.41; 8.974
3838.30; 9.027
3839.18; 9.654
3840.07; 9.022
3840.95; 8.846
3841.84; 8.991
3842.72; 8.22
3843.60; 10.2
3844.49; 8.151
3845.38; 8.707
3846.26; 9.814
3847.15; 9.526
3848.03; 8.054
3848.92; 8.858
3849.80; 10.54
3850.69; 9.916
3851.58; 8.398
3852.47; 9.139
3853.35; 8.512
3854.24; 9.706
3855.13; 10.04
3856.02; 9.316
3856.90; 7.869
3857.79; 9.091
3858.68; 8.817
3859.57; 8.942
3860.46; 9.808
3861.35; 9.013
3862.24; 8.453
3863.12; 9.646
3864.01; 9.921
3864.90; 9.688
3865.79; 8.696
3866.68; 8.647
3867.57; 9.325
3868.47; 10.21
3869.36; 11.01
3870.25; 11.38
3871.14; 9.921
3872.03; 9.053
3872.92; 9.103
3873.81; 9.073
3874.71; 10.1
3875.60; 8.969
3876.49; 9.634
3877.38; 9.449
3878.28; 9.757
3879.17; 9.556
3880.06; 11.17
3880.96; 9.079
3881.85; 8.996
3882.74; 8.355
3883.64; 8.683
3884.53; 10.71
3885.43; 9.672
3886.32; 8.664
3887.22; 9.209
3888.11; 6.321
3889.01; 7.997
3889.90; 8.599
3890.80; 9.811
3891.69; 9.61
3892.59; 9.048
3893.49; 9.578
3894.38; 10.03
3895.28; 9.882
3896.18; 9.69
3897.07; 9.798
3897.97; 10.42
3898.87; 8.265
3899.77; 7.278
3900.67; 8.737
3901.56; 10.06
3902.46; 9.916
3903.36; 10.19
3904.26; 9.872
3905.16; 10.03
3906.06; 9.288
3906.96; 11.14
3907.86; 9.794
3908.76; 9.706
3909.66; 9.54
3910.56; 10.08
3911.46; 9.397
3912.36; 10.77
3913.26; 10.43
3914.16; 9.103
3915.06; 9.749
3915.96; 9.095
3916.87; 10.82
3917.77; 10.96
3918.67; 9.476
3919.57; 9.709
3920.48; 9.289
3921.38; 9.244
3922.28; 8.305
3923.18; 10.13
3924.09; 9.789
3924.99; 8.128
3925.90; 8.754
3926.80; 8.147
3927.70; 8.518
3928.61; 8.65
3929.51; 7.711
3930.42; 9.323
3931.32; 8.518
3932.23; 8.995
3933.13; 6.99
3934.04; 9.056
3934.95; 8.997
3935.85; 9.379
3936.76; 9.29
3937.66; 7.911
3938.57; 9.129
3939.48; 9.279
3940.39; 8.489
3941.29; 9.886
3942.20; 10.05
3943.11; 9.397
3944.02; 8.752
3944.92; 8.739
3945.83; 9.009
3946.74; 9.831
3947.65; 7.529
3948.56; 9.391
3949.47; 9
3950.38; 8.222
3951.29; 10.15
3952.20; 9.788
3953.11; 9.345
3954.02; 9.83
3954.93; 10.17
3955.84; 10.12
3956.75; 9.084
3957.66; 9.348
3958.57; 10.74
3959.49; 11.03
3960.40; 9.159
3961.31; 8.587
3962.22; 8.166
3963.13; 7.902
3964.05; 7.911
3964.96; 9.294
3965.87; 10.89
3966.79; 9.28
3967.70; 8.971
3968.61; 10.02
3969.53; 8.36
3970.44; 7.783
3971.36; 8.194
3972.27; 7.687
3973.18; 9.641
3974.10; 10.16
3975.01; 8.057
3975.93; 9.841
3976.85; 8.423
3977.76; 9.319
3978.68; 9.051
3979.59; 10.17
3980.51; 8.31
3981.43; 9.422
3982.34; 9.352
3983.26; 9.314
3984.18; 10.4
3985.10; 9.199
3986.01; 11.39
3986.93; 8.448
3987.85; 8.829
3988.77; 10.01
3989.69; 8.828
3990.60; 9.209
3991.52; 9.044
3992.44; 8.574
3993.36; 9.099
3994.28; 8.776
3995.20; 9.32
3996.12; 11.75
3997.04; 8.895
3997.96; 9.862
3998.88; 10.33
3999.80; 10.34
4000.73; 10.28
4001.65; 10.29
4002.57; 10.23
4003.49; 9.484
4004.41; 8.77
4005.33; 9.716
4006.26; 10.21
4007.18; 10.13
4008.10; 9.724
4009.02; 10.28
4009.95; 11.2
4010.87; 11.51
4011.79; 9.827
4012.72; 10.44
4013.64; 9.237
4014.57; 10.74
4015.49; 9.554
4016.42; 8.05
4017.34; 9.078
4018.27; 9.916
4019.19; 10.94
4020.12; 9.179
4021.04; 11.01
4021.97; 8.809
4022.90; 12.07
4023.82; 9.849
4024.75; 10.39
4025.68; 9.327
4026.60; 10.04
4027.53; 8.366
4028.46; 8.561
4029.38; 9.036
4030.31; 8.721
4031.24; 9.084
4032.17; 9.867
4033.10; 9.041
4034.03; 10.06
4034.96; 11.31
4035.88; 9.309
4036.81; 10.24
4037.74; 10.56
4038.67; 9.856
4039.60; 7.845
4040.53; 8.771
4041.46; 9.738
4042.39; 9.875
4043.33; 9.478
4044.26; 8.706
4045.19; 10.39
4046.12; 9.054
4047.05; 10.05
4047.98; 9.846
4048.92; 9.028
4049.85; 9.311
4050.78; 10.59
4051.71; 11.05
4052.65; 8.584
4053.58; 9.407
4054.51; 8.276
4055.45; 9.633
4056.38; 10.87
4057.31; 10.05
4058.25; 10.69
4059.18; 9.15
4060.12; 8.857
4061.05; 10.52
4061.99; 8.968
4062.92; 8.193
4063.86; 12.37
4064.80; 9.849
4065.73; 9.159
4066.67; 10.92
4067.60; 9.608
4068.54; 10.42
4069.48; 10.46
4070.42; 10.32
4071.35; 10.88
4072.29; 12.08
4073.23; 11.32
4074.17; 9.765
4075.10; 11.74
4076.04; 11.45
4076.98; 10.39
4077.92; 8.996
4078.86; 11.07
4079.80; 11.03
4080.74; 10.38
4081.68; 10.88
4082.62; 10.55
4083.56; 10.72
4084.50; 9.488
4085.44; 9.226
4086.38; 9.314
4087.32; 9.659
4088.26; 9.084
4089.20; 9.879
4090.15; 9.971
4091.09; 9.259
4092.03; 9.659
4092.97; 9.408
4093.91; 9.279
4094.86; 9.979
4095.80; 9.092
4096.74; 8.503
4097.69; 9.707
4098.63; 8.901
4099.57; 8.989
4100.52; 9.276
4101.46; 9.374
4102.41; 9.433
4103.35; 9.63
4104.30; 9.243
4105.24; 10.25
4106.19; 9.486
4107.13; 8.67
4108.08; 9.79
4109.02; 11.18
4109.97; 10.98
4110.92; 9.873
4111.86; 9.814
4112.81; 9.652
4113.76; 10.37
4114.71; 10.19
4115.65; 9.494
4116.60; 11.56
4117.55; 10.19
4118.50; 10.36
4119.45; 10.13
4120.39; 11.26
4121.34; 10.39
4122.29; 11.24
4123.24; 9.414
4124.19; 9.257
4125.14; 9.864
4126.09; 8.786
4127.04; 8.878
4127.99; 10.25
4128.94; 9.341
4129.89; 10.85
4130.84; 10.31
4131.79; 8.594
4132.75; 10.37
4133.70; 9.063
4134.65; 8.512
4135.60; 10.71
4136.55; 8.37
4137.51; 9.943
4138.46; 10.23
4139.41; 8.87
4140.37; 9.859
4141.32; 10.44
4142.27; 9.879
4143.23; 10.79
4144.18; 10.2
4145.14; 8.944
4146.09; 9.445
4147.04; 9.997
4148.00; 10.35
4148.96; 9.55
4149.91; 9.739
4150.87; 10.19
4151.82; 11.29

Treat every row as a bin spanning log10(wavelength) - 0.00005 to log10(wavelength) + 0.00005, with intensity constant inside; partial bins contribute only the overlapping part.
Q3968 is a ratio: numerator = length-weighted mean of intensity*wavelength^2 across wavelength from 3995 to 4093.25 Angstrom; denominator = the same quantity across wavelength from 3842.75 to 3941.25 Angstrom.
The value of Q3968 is 1.2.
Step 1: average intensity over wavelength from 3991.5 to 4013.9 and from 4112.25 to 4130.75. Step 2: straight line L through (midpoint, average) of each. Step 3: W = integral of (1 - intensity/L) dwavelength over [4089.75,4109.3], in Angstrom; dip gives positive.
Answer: 1.1 Angstrom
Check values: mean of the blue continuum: 9.92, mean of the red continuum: 10.1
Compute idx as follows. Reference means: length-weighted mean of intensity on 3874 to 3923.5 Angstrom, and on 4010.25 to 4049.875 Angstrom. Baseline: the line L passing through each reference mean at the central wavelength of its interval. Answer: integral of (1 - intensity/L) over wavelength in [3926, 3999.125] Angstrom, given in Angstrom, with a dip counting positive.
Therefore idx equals 3.3 Angstrom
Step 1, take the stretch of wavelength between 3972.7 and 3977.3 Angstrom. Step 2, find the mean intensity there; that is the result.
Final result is 9.21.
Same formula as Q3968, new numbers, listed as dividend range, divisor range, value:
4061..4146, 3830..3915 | 1.19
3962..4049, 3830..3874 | 1.11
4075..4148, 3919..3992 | 1.17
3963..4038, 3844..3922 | 1.08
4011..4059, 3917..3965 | 1.11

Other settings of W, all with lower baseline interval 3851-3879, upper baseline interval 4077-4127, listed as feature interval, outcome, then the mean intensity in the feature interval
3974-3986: 0.3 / 9.36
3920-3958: 1.9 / 9.04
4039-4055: 0.5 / 9.41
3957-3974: 0.9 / 9.08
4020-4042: 0.2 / 9.64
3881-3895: 0.6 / 9.03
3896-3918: -0.7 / 9.75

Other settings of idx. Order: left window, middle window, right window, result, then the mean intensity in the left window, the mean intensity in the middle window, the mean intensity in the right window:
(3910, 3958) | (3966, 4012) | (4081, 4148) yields -0.6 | 9.23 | 9.52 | 9.79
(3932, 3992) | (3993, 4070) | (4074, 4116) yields -2.1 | 9.18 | 9.79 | 9.85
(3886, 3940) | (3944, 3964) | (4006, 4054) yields 0.4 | 9.26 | 9.25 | 9.75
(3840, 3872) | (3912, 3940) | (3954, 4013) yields 0.8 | 9.29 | 9.14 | 9.5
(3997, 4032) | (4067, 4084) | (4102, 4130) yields -1.3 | 9.84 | 10.7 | 9.99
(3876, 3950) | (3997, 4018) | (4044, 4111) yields -0.7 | 9.28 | 9.94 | 9.89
